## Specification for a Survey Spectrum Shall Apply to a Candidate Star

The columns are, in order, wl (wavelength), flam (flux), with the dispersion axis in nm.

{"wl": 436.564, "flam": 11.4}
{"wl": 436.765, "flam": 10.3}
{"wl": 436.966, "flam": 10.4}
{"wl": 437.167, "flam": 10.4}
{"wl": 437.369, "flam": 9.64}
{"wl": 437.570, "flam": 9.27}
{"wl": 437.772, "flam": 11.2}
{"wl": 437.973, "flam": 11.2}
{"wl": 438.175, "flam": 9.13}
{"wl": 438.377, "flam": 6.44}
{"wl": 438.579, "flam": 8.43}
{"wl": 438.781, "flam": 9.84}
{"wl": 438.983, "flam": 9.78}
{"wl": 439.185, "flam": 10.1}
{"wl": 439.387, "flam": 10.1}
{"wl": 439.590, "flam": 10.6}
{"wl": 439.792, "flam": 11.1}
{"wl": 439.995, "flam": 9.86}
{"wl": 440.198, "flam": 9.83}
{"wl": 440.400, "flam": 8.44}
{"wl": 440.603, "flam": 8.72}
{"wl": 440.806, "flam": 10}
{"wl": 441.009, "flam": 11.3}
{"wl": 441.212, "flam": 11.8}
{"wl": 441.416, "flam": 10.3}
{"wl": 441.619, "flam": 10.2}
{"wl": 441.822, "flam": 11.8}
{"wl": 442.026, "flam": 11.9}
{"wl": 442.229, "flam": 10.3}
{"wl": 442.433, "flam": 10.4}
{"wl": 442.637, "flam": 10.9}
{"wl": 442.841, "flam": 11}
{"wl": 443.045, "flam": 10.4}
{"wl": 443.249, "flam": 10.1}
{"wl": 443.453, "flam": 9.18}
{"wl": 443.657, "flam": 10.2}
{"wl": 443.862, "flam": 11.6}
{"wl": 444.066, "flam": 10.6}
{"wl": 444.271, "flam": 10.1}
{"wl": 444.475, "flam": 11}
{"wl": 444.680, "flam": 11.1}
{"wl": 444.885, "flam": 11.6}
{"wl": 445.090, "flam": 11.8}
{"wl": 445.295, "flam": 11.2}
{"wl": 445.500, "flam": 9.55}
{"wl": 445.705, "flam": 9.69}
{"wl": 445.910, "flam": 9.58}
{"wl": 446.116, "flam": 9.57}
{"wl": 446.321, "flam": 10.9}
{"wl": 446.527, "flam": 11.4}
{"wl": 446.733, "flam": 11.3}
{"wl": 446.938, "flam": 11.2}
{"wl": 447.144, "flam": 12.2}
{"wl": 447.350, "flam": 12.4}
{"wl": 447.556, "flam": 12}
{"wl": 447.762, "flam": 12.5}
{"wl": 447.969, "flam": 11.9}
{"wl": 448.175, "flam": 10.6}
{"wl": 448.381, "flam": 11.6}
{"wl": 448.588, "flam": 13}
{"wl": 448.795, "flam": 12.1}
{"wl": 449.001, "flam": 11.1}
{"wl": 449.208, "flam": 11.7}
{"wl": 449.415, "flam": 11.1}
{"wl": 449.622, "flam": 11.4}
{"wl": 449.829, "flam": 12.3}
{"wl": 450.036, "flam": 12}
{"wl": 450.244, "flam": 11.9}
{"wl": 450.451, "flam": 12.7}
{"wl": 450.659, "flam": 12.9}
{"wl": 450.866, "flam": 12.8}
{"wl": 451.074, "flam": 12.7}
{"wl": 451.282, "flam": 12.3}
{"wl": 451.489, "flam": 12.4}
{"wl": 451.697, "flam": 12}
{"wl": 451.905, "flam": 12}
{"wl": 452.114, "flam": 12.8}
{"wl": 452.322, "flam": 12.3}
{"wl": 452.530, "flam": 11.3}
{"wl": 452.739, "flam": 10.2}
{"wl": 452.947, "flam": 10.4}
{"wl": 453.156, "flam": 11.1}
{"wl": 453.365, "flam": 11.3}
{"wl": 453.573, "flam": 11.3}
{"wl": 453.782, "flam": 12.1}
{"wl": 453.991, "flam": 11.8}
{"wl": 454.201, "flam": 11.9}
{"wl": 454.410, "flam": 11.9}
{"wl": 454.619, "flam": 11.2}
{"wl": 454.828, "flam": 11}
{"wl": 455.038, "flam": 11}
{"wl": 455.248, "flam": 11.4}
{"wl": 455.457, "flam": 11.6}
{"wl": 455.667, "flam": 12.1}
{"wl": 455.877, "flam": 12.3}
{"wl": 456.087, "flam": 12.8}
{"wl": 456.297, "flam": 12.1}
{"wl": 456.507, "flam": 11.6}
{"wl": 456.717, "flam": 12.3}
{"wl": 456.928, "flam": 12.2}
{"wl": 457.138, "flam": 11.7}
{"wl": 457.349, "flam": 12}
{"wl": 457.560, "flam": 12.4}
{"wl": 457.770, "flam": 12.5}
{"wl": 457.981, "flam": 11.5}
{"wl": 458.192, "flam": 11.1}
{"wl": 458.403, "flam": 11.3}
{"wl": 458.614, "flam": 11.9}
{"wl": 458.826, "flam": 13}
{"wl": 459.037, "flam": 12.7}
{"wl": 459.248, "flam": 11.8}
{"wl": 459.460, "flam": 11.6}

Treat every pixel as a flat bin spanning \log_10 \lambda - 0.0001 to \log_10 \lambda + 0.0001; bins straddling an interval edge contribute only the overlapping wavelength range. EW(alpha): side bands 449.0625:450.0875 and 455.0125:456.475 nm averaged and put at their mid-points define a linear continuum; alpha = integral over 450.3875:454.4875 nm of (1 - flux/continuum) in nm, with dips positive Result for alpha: -0.04 nm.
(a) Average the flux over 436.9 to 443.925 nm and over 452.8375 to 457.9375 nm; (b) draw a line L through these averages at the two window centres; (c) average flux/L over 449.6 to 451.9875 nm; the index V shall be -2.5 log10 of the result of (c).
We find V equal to -0.098 mag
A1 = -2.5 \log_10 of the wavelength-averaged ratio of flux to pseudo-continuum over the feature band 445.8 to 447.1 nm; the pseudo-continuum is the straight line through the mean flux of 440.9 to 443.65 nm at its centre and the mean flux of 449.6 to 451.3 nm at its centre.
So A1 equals 0.082 mag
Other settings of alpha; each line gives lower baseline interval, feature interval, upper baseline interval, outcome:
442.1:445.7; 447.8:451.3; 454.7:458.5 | -0.264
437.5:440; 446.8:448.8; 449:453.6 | -0.117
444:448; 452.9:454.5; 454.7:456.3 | 0.016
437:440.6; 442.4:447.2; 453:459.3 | -0.110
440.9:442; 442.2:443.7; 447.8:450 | 0.124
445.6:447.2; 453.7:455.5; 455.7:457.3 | 0.049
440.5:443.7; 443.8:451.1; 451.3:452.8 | -0.110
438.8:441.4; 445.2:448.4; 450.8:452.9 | 0.037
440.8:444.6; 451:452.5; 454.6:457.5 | -0.108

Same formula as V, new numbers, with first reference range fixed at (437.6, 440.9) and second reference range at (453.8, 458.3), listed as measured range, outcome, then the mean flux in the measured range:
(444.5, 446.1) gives -0.017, 10.6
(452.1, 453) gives 0.005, 11.3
